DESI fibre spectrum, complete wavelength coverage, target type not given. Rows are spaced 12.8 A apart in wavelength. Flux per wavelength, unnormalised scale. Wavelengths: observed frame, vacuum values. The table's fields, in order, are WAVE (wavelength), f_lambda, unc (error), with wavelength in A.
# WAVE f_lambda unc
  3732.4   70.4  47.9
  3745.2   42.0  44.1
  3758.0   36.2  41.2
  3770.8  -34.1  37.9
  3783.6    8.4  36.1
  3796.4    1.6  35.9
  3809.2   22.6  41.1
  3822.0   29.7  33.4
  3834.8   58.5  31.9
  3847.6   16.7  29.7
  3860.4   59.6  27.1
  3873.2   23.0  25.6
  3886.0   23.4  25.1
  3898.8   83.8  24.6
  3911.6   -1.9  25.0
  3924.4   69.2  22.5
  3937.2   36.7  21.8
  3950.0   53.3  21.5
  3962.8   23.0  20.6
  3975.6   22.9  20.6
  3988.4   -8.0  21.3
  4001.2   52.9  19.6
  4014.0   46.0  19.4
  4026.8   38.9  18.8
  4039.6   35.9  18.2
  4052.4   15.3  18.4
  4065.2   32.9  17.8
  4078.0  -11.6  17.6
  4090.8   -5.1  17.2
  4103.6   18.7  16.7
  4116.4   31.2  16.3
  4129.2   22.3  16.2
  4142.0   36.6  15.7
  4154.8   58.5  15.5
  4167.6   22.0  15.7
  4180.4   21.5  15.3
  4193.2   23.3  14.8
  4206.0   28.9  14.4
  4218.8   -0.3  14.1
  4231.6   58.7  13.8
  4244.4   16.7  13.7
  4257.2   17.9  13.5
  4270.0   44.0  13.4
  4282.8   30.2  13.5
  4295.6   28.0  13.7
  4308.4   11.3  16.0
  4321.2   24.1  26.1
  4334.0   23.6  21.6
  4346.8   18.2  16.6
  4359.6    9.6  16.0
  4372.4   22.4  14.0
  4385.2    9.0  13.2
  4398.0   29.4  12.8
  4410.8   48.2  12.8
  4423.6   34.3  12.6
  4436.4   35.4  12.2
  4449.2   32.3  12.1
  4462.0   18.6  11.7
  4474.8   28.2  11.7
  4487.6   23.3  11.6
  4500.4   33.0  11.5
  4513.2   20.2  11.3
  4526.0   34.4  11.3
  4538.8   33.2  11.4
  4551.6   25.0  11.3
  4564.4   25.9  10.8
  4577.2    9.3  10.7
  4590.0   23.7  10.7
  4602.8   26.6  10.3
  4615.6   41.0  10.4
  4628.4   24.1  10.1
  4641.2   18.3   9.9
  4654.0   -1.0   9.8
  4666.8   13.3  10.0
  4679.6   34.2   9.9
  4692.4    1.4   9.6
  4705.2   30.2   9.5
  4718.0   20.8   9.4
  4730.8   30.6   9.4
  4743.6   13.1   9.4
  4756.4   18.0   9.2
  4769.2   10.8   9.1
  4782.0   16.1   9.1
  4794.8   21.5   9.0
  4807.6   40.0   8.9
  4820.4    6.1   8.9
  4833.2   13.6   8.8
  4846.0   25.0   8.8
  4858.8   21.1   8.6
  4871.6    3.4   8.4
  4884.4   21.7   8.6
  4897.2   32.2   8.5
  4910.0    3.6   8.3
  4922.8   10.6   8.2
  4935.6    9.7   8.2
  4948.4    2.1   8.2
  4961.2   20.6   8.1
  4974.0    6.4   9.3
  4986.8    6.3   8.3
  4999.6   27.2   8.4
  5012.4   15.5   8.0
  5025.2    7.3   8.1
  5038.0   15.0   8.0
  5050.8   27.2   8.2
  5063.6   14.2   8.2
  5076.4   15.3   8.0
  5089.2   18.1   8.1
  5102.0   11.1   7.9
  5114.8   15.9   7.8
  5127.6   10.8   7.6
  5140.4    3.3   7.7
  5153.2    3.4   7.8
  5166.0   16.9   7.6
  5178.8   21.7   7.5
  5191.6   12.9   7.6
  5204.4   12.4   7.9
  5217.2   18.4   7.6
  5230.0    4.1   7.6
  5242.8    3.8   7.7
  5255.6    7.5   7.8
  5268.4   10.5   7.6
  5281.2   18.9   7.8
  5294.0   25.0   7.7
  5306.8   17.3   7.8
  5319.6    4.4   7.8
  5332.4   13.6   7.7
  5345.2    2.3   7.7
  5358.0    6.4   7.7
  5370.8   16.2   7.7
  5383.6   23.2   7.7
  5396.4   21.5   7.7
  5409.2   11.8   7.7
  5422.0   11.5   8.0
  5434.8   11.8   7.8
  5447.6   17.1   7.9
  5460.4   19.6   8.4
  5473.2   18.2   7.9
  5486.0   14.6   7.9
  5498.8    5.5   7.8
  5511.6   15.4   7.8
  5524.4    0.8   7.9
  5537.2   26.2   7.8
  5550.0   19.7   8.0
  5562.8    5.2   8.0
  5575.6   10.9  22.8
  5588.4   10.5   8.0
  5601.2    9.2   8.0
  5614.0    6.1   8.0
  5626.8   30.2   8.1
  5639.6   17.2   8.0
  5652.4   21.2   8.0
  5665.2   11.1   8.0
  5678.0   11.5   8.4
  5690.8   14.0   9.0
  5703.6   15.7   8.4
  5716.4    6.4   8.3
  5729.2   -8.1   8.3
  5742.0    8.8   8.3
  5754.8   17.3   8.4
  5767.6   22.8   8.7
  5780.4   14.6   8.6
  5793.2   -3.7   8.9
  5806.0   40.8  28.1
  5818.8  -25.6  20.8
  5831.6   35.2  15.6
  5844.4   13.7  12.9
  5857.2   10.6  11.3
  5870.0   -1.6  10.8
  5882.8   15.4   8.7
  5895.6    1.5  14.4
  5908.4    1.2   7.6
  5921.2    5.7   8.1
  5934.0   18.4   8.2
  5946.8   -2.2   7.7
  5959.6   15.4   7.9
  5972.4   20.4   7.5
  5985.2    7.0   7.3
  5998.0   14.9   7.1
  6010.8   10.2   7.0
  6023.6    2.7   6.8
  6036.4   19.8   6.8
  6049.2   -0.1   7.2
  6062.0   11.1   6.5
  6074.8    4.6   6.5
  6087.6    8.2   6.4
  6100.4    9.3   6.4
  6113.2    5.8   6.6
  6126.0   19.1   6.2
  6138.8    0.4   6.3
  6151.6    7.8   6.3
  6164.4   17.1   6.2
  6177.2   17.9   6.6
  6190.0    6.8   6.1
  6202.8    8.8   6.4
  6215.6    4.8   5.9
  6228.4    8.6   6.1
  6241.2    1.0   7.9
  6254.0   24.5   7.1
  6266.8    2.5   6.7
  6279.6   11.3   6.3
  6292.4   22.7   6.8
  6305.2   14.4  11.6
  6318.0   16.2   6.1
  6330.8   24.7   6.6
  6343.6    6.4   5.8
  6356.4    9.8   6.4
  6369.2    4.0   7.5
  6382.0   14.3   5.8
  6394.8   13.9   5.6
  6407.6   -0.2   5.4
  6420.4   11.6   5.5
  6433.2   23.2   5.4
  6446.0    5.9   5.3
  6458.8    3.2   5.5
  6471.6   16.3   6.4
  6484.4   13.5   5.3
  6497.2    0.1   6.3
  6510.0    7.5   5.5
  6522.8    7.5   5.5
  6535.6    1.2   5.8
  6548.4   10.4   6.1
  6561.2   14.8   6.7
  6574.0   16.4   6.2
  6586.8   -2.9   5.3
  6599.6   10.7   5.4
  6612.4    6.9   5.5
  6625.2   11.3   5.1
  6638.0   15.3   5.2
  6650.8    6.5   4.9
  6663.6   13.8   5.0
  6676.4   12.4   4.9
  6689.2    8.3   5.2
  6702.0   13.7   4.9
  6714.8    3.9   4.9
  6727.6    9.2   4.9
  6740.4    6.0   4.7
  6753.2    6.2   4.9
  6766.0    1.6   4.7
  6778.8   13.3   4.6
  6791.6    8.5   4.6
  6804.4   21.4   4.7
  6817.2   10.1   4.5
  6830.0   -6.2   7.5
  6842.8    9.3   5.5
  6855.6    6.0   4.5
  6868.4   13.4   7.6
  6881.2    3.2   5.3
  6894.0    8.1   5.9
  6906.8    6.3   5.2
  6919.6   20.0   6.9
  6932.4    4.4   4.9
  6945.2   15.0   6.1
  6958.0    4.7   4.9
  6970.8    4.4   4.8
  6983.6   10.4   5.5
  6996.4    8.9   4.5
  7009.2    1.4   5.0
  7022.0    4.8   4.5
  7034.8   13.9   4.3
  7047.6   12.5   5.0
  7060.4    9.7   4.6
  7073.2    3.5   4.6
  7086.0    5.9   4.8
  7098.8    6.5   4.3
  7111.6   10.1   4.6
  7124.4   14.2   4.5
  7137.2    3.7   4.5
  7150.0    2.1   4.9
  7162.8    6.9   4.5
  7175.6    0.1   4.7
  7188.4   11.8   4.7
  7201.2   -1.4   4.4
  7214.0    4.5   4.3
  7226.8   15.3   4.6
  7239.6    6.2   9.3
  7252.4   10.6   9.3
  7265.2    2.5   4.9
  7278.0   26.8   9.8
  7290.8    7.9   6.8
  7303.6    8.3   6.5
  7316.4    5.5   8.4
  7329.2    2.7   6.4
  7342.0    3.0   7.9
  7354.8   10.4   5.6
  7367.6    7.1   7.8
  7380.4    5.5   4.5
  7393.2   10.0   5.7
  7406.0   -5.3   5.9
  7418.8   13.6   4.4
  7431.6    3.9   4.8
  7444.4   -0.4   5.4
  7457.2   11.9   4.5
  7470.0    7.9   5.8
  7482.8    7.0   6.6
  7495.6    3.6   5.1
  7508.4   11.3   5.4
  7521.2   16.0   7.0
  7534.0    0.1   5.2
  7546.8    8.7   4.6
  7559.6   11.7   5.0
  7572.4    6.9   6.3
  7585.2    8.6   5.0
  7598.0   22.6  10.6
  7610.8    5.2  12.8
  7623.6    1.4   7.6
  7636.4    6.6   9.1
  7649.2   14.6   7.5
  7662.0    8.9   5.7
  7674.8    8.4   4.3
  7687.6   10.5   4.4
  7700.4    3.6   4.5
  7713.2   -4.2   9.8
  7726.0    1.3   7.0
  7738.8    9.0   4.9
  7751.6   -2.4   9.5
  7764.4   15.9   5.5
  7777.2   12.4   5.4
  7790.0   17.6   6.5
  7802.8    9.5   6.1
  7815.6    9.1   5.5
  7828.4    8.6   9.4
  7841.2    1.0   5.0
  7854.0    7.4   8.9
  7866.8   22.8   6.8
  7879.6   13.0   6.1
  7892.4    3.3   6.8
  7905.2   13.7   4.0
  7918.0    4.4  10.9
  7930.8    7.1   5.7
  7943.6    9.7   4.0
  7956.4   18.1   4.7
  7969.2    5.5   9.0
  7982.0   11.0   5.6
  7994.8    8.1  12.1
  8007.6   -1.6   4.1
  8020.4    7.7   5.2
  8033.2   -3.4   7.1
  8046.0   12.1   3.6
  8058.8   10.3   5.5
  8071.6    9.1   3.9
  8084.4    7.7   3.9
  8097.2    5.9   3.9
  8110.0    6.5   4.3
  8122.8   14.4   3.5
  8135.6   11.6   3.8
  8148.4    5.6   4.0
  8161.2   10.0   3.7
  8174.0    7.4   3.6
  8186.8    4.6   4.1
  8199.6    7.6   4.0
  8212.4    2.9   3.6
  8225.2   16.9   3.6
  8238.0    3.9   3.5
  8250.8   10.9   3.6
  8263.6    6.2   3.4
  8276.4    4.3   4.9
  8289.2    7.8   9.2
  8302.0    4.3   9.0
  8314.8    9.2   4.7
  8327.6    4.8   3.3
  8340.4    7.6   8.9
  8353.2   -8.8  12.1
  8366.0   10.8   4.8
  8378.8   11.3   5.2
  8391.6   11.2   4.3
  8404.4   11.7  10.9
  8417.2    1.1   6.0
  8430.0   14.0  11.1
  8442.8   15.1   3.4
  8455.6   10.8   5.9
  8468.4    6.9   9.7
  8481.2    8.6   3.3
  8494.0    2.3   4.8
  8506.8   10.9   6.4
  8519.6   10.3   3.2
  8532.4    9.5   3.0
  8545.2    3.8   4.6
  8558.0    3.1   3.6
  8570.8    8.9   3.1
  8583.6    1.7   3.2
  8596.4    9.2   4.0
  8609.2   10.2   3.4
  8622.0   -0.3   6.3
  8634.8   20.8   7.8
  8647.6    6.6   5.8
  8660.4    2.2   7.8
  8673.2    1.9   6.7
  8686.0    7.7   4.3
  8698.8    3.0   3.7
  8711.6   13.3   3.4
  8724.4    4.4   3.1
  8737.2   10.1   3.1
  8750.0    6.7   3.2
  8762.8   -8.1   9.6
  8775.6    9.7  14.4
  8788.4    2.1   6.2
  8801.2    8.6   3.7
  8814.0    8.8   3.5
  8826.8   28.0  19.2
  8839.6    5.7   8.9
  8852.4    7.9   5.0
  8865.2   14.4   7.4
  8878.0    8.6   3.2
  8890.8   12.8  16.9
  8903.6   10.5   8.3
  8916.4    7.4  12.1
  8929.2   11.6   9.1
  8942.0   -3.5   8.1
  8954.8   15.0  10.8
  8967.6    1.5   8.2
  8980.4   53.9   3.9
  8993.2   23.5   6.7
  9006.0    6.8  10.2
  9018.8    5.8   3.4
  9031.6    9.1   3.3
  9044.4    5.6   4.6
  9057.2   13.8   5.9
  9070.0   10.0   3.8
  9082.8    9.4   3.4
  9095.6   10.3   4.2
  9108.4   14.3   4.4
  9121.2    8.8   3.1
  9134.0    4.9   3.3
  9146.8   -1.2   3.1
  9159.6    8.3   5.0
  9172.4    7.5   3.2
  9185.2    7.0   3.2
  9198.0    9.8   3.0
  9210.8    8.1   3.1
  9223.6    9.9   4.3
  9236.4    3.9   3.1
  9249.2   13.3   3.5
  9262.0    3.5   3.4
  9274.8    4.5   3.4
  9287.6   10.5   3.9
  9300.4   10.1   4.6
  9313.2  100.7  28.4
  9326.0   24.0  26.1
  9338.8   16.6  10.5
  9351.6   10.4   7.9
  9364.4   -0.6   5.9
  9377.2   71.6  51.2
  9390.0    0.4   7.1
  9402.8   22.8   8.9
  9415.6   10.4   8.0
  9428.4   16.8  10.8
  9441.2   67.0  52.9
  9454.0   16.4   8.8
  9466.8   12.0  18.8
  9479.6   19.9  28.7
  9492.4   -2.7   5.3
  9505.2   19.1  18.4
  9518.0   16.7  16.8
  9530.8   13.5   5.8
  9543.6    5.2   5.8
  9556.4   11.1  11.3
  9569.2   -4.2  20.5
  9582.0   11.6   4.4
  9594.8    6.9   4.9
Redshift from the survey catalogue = 1.41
